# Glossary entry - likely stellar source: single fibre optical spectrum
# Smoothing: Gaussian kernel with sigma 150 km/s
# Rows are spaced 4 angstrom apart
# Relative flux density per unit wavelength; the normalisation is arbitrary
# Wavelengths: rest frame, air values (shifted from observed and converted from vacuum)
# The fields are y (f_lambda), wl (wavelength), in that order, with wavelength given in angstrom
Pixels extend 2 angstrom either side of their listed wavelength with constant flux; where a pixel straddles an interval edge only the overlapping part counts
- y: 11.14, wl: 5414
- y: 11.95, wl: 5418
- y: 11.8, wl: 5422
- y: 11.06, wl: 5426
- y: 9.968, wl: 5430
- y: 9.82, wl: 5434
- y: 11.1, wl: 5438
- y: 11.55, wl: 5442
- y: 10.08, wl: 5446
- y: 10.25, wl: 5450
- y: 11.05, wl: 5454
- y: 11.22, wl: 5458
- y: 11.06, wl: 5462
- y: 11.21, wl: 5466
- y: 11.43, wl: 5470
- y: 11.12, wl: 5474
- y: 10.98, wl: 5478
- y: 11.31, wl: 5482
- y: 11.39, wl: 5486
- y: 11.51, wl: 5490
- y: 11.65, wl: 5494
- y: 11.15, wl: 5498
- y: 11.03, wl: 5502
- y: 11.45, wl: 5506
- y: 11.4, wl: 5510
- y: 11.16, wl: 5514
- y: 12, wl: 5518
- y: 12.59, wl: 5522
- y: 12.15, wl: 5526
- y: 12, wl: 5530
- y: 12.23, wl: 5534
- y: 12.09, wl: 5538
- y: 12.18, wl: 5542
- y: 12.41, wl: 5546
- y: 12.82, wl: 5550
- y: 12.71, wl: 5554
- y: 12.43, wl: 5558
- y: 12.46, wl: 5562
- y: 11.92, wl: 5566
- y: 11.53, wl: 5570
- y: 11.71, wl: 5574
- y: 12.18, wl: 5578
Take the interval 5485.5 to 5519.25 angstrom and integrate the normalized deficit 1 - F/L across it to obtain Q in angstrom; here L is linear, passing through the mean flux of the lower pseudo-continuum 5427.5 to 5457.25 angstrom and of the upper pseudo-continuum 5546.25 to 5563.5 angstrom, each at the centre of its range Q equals 0.7 angstrom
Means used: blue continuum 10.6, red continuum 12.6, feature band 11.4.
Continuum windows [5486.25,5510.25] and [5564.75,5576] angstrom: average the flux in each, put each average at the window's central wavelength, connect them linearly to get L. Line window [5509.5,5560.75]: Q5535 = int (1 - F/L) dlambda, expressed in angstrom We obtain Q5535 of -2.9 angstrom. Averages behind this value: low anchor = 11.4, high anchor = 11.7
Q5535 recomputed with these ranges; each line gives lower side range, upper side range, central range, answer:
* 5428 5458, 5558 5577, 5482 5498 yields -0.5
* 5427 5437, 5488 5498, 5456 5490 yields -0.6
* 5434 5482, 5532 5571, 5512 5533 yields -0.2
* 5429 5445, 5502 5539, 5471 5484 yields 0.1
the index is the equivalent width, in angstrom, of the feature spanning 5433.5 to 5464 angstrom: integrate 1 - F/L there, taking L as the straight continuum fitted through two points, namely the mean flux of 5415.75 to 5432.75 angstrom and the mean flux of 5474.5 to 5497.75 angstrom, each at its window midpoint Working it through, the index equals 1.1 angstrom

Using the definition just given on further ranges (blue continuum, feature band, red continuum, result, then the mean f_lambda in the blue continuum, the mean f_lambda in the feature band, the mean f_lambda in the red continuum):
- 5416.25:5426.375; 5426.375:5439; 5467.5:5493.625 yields 1.39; 11.7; 10.3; 11.3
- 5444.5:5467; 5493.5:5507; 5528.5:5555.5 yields 0.38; 10.8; 11.3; 12.3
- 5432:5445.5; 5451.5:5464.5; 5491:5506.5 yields -0.18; 10.7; 11.1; 11.3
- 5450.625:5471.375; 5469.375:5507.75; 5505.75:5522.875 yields 0.40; 11.1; 11.3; 11.7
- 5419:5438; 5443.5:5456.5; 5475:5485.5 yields 0.49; 10.8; 10.5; 11.2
